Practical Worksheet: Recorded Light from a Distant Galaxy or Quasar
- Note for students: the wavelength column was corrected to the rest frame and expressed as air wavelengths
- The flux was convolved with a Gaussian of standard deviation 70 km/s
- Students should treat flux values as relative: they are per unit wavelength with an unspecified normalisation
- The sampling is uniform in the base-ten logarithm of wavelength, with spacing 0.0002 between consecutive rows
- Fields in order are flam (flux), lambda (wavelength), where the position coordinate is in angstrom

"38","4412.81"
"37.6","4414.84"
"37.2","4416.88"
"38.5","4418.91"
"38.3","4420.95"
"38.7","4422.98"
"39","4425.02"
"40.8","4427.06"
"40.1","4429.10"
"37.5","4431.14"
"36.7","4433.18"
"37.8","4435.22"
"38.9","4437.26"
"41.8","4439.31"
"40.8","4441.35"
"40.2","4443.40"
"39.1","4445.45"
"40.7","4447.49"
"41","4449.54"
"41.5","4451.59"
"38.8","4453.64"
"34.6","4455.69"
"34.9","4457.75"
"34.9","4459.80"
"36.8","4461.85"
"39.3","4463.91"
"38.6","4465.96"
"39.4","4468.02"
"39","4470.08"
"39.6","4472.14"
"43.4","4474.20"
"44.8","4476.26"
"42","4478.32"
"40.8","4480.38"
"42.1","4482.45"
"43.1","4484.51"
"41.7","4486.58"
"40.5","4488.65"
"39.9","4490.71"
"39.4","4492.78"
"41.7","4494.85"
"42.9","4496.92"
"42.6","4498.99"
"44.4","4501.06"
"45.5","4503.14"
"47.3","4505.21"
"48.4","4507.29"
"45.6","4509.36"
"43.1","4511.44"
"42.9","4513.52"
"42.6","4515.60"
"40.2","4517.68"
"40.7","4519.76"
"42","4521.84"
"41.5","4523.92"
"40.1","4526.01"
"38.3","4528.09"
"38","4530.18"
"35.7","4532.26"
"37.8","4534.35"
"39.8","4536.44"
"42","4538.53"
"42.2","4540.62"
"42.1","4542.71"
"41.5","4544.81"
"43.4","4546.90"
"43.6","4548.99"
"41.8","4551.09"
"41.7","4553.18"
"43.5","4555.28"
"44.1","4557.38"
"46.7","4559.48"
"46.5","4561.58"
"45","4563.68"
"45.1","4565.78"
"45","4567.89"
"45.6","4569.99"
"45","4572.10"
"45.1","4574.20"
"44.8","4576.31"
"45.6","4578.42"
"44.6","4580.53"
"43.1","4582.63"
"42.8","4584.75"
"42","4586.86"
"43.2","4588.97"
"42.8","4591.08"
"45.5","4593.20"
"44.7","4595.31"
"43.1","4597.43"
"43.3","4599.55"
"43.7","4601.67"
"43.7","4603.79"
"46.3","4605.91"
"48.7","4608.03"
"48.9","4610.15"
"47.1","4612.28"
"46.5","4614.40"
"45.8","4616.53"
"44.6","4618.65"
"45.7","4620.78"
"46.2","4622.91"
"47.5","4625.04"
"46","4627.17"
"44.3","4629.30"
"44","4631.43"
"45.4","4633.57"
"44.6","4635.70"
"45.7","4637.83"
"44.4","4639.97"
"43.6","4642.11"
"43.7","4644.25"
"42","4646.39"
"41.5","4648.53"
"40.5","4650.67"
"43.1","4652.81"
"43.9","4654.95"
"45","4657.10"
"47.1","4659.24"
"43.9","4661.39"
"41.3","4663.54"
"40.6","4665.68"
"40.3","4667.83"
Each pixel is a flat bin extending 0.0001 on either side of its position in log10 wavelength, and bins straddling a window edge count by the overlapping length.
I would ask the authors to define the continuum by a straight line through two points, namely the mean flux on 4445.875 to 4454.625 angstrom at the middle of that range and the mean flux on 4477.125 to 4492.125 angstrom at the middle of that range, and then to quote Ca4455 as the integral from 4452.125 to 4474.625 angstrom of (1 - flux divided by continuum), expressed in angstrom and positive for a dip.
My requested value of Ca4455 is 1.53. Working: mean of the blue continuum 40.4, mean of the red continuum 41.4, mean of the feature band 38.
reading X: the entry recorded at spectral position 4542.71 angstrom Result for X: 42.1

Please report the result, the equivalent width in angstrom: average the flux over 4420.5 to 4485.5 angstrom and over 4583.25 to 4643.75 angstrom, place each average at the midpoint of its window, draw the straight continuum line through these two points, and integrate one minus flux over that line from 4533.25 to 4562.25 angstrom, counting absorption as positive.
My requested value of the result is 0.14 angstrom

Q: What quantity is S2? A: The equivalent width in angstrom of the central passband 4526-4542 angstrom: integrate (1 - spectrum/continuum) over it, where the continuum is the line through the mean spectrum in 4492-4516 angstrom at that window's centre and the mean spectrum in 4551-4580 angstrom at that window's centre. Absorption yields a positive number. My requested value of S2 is 1.8 angstrom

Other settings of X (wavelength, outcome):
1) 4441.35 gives 40.8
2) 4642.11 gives 43.6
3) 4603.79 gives 43.7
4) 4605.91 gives 46.3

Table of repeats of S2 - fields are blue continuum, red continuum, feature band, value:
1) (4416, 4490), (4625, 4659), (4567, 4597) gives -1.15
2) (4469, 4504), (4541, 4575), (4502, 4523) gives -0.55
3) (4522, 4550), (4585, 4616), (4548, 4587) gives -1.55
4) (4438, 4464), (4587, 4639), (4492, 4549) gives -0.59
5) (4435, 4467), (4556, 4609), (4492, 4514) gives -1.60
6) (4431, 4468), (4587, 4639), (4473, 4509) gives -2.42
